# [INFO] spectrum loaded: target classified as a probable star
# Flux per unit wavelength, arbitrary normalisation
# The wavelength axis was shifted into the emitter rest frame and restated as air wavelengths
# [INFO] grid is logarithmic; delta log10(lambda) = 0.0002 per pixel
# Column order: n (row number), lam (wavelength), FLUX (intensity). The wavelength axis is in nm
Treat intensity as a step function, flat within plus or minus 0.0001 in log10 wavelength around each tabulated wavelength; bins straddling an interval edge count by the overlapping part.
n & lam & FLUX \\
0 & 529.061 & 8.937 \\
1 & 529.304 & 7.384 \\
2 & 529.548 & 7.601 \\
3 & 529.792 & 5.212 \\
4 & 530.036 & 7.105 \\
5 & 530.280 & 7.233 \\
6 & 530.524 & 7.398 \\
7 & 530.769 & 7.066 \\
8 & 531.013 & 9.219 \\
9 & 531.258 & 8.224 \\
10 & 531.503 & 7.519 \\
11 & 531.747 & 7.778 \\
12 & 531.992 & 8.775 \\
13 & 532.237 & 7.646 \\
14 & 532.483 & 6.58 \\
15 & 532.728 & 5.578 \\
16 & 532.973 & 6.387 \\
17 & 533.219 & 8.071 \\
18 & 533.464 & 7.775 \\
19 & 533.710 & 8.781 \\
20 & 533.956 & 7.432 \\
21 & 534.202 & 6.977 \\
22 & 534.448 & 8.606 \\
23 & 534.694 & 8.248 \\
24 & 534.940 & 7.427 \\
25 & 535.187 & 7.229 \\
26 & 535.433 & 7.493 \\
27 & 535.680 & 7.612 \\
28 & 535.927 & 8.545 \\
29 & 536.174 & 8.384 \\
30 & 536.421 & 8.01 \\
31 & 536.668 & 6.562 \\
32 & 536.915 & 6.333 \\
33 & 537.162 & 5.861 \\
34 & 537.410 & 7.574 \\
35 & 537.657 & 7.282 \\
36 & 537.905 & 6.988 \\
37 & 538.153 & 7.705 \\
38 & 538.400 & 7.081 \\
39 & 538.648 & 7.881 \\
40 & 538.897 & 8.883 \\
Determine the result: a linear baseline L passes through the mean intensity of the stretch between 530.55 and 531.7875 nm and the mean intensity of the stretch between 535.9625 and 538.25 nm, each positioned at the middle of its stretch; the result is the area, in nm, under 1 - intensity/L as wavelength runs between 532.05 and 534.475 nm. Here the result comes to 0.10 nm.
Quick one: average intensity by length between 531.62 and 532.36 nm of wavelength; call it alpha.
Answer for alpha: 8.07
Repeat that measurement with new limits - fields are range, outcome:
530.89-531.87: 8.19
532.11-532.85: 6.61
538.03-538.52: 7.41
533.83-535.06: 7.74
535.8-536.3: 8.45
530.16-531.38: 7.83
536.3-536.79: 7.29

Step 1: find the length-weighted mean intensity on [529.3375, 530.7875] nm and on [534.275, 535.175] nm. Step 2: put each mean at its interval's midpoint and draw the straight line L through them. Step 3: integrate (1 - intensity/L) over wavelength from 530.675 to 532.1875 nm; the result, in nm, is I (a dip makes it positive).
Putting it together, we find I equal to -0.179 nm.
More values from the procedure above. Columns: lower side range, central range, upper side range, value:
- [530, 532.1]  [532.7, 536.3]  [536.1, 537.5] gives -0.16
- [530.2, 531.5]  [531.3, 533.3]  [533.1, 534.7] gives 0.15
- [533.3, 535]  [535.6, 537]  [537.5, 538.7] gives 0.00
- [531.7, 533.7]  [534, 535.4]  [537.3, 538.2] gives -0.06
